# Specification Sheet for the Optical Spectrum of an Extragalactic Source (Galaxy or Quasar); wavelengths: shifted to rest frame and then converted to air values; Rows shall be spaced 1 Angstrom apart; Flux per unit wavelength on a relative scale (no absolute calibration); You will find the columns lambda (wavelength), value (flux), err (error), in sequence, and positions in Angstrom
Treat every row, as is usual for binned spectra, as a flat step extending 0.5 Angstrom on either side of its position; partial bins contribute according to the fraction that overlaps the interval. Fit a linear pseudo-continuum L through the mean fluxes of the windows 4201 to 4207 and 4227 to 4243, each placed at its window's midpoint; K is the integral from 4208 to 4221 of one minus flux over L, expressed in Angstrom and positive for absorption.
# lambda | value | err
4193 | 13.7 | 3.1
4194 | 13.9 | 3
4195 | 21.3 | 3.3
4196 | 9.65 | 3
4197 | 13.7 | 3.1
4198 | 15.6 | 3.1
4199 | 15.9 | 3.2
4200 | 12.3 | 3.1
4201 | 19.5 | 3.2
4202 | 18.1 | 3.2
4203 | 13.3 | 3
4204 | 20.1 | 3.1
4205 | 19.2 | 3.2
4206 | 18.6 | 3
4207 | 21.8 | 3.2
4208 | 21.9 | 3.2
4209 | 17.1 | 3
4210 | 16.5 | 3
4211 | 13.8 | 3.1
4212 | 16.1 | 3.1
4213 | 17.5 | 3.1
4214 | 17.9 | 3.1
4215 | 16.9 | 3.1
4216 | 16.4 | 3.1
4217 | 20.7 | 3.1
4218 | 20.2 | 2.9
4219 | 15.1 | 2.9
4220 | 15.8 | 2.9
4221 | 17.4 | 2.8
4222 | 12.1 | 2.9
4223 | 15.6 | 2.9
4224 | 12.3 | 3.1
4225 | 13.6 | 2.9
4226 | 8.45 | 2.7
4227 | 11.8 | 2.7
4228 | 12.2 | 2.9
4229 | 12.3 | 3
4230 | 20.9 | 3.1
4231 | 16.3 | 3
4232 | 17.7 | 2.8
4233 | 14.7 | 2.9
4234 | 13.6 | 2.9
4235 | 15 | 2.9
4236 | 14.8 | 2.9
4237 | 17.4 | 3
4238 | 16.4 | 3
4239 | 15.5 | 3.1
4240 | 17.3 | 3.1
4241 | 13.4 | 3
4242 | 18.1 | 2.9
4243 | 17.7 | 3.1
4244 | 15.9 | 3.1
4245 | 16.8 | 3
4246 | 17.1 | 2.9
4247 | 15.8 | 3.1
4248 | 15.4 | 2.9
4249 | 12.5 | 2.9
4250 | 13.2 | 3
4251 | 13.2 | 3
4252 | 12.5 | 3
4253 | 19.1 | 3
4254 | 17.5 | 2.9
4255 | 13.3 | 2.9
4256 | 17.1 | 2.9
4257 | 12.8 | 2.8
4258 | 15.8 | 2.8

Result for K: 0.2 Angstrom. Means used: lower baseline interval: 18.3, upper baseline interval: 15.6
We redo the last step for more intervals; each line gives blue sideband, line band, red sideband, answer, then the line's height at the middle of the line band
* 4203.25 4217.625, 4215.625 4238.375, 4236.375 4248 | 2.6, 17.2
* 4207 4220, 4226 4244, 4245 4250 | 0.7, 16.1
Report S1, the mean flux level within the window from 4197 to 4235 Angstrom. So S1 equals 16.1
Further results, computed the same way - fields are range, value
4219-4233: 14.4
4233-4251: 15.5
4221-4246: 15.1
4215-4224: 16.4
